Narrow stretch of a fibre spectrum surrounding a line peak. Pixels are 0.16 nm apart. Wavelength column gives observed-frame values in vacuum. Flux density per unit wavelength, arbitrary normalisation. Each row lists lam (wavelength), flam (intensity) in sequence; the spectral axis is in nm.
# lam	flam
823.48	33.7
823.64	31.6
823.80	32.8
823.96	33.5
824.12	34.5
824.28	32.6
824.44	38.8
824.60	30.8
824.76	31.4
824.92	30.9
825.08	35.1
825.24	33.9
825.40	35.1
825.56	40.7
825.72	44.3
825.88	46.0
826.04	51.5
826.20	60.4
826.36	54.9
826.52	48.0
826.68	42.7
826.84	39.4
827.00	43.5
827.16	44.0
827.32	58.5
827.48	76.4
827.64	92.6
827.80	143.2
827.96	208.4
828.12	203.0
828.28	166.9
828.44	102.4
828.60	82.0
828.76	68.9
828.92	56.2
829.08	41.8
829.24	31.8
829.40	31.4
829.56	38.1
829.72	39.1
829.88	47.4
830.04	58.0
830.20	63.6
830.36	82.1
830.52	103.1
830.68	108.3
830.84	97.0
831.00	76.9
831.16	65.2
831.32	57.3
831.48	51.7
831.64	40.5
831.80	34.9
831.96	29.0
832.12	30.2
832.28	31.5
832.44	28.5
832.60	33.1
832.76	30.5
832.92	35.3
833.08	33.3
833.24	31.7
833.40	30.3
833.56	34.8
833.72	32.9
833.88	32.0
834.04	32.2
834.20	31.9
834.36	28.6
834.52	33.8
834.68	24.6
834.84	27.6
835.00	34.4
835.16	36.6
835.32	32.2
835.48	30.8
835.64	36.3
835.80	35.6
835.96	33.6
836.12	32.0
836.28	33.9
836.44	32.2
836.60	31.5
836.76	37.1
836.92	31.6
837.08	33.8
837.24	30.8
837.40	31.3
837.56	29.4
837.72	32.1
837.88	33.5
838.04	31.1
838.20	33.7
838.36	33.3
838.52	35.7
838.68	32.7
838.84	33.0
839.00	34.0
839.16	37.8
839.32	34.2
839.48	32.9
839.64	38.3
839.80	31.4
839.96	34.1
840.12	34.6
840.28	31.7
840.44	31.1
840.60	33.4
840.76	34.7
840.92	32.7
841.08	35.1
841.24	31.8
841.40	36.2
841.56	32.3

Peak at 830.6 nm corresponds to [N II]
